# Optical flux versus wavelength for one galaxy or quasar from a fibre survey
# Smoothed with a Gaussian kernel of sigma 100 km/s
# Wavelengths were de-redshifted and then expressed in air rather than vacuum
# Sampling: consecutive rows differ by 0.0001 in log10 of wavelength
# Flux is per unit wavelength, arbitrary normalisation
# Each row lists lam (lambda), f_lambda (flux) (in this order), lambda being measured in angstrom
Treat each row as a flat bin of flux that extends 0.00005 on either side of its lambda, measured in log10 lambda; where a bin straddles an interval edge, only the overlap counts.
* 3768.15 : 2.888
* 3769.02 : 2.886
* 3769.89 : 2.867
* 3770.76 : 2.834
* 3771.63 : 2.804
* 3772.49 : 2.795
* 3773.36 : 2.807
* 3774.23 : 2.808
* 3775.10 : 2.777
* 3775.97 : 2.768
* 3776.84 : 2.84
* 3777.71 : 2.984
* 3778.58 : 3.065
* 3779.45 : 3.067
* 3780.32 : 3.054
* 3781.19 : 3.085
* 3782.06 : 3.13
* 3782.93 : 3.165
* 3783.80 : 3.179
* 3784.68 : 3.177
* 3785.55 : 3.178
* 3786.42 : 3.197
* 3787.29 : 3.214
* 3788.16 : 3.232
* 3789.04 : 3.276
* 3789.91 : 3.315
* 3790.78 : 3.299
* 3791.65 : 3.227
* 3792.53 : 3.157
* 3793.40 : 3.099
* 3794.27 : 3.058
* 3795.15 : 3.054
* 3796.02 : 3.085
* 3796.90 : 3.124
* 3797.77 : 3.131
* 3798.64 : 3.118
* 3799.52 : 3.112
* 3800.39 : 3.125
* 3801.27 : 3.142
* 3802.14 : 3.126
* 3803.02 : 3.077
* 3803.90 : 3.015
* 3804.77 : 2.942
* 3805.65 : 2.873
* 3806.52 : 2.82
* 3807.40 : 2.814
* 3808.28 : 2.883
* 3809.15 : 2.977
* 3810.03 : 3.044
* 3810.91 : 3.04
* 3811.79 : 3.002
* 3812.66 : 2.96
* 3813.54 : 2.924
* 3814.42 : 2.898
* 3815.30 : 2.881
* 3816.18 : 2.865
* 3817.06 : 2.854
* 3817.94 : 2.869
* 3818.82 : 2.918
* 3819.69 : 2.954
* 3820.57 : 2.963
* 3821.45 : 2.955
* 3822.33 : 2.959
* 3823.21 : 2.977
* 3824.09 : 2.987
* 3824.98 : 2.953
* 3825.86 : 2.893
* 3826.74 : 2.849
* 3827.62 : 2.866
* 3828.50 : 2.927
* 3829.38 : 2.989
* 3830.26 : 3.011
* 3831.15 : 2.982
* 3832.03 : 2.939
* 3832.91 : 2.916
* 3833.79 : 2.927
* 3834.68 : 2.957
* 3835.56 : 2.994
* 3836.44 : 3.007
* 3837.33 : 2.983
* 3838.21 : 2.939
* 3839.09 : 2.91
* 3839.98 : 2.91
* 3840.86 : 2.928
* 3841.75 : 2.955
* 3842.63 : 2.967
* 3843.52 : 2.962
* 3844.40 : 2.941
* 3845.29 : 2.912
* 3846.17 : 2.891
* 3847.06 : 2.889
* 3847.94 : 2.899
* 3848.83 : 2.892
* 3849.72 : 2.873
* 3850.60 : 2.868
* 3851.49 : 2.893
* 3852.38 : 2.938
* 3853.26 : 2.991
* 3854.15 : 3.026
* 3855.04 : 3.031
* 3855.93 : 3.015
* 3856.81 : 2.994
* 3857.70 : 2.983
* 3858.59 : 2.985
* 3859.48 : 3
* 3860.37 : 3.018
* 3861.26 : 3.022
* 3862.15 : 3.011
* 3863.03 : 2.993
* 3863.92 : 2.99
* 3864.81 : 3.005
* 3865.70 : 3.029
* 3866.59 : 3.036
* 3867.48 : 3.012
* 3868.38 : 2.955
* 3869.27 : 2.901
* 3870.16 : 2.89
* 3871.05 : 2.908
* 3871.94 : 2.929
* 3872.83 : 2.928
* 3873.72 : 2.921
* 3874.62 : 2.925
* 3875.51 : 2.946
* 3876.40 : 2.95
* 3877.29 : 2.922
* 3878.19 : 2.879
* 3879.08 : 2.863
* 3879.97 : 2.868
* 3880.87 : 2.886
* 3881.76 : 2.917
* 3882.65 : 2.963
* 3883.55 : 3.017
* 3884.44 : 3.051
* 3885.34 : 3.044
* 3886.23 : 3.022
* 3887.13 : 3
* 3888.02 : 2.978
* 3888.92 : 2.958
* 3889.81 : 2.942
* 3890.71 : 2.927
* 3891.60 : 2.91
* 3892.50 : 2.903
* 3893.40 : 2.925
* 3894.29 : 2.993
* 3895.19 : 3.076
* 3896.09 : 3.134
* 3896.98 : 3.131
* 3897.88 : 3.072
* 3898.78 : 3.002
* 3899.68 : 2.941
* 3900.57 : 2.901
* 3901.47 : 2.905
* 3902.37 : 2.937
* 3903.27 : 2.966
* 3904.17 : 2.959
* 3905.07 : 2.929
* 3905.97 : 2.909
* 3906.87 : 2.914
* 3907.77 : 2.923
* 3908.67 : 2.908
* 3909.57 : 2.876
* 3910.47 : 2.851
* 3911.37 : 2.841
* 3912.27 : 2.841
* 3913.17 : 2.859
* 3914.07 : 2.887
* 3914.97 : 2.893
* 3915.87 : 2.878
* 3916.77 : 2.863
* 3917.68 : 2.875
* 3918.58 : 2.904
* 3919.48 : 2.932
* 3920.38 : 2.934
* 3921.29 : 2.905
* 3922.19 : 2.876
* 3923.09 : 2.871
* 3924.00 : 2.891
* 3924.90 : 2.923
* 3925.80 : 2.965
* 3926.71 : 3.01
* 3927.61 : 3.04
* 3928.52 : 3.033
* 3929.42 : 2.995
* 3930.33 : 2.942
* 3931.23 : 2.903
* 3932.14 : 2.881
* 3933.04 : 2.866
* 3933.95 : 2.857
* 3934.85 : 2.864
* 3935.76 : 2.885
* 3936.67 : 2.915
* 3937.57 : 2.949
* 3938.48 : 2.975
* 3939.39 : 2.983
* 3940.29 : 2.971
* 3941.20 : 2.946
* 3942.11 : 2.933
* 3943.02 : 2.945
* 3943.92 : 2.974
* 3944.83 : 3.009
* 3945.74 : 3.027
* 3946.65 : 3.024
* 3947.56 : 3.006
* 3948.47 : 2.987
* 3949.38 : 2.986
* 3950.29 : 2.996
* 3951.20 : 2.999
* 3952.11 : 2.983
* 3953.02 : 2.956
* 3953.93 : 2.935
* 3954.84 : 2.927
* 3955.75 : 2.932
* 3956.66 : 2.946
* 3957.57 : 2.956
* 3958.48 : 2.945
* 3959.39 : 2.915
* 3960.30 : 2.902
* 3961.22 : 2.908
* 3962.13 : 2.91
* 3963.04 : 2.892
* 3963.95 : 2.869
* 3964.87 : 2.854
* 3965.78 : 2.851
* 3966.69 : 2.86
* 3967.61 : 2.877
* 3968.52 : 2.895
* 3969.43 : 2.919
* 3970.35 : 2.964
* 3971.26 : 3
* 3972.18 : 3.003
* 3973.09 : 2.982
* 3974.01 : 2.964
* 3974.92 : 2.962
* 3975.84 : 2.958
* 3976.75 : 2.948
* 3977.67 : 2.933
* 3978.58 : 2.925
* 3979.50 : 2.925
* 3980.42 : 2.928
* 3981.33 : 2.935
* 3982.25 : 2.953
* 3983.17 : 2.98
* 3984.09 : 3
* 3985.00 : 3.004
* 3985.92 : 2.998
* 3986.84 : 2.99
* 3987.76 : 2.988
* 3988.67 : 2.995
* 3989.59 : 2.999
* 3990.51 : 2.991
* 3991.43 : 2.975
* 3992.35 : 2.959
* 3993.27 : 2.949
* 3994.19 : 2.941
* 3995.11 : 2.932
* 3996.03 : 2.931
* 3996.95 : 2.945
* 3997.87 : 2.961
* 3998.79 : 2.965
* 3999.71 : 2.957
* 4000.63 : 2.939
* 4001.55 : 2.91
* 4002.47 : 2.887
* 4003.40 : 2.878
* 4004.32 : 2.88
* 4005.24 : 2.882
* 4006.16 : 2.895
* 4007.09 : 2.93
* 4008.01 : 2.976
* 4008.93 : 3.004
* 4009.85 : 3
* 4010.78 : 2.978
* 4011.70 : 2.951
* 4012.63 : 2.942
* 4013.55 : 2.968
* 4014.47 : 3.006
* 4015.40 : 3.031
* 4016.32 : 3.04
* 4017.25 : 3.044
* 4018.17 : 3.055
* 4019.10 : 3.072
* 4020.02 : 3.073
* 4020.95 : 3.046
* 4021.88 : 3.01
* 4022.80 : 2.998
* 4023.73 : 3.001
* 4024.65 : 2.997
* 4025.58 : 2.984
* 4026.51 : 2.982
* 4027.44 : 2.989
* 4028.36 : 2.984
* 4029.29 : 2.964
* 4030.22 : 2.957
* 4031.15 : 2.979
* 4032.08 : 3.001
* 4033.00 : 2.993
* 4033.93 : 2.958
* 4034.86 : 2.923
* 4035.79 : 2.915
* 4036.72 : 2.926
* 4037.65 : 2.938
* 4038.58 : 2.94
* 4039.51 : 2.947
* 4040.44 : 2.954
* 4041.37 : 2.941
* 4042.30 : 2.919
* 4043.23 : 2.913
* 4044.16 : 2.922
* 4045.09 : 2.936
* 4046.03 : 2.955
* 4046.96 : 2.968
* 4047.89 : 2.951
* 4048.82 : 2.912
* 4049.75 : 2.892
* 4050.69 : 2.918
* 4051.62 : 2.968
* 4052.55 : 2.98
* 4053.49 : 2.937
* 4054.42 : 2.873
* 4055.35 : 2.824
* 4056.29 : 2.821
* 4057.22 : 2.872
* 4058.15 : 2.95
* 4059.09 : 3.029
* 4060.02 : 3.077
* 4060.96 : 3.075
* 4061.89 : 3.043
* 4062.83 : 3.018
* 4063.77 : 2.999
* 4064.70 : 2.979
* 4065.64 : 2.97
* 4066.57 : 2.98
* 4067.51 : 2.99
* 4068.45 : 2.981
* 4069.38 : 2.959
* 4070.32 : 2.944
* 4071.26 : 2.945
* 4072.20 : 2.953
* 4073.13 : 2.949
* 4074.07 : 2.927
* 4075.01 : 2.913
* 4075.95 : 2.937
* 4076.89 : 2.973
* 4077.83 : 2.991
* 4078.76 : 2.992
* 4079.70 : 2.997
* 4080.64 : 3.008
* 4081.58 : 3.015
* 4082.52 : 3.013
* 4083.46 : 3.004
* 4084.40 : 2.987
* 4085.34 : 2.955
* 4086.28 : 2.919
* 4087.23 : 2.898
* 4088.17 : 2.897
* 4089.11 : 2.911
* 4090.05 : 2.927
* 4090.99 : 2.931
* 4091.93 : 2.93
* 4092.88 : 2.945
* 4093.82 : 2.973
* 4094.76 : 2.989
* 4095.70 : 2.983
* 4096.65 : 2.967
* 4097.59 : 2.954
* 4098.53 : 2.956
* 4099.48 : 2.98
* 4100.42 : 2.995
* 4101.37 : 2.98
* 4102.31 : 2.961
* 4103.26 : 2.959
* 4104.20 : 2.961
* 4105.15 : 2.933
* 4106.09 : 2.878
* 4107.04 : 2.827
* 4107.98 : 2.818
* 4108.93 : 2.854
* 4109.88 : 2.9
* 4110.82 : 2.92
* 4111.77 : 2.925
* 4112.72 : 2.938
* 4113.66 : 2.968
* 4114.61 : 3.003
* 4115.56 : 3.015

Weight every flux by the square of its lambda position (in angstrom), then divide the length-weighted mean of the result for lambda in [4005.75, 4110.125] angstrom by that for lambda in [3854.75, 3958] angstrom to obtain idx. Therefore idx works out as 1.08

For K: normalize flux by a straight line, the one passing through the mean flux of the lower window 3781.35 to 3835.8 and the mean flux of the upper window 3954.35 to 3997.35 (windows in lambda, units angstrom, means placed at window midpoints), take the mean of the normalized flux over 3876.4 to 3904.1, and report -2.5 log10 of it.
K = 0.01 mag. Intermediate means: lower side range 3.03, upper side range 2.94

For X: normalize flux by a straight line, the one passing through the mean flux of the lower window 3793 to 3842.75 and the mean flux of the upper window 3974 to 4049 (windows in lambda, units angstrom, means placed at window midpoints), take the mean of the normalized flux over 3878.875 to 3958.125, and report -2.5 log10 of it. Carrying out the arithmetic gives 0.008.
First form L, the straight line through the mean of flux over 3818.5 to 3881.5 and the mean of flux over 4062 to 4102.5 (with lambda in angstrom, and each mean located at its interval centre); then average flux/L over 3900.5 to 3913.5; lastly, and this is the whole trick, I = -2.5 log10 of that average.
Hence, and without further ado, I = 0.02 mag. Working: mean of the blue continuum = 2.95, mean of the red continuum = 2.97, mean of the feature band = 2.9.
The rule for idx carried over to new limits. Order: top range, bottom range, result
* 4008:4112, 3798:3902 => 1.11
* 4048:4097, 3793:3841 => 1.13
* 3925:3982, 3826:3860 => 1.06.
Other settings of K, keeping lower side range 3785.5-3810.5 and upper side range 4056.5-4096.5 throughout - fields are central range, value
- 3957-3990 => 0.027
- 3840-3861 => 0.043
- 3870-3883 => 0.052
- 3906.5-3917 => 0.059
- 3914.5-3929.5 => 0.040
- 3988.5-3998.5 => 0.017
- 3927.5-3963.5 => 0.028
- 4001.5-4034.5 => 0.005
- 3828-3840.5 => 0.043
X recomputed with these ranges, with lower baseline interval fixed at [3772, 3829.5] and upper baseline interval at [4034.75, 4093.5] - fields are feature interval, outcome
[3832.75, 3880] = 0.02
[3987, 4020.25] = 0.00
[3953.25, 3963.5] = 0.02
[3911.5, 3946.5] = 0.02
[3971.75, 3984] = 0.01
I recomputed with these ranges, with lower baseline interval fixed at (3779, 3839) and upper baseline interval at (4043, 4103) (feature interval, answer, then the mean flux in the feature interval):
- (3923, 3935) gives 0.022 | 2.94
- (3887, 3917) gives 0.022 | 2.94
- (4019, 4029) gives -0.015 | 3.01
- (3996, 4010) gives 0.015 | 2.93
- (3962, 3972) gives 0.031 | 2.9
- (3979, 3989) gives 0.003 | 2.97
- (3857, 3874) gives 0.013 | 2.98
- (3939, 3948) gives 0.003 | 2.98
